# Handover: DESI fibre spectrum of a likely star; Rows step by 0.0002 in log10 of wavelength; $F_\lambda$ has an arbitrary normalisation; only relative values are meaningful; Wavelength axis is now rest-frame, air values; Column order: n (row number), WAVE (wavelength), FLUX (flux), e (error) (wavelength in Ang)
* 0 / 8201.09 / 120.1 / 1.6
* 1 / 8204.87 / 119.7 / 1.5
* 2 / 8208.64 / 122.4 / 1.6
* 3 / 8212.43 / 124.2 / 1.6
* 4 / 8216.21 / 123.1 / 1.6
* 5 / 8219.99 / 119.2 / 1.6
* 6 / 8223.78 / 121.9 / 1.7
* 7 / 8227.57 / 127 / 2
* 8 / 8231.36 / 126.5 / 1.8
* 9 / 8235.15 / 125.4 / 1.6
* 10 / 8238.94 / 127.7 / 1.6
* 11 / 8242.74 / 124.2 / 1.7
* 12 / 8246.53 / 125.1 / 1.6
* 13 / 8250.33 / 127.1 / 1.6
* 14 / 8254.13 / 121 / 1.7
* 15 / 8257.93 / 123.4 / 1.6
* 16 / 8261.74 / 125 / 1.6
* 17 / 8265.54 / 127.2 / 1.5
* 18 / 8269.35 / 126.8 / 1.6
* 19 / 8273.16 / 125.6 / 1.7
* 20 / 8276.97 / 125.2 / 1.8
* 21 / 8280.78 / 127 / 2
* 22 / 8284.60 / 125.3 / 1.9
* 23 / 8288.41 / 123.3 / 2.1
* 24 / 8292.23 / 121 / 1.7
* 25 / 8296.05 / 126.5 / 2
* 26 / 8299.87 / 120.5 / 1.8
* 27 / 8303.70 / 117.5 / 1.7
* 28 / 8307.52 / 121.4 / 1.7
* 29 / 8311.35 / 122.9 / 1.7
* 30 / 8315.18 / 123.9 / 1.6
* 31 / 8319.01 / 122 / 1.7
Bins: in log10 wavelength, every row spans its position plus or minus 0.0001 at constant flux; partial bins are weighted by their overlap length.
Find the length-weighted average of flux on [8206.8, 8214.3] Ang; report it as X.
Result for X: 123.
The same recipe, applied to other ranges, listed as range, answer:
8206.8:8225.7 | 122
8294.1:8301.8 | 123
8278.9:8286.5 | 126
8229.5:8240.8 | 127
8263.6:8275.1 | 127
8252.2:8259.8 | 122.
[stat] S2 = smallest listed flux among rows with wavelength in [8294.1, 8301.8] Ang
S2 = 120.5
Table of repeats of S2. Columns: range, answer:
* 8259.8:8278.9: 125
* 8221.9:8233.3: 121.9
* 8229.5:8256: 121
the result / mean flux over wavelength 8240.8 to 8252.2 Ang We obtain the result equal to 125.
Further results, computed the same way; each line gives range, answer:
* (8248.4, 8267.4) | 125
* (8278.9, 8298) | 125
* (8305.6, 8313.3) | 122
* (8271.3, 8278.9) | 125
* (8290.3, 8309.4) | 121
